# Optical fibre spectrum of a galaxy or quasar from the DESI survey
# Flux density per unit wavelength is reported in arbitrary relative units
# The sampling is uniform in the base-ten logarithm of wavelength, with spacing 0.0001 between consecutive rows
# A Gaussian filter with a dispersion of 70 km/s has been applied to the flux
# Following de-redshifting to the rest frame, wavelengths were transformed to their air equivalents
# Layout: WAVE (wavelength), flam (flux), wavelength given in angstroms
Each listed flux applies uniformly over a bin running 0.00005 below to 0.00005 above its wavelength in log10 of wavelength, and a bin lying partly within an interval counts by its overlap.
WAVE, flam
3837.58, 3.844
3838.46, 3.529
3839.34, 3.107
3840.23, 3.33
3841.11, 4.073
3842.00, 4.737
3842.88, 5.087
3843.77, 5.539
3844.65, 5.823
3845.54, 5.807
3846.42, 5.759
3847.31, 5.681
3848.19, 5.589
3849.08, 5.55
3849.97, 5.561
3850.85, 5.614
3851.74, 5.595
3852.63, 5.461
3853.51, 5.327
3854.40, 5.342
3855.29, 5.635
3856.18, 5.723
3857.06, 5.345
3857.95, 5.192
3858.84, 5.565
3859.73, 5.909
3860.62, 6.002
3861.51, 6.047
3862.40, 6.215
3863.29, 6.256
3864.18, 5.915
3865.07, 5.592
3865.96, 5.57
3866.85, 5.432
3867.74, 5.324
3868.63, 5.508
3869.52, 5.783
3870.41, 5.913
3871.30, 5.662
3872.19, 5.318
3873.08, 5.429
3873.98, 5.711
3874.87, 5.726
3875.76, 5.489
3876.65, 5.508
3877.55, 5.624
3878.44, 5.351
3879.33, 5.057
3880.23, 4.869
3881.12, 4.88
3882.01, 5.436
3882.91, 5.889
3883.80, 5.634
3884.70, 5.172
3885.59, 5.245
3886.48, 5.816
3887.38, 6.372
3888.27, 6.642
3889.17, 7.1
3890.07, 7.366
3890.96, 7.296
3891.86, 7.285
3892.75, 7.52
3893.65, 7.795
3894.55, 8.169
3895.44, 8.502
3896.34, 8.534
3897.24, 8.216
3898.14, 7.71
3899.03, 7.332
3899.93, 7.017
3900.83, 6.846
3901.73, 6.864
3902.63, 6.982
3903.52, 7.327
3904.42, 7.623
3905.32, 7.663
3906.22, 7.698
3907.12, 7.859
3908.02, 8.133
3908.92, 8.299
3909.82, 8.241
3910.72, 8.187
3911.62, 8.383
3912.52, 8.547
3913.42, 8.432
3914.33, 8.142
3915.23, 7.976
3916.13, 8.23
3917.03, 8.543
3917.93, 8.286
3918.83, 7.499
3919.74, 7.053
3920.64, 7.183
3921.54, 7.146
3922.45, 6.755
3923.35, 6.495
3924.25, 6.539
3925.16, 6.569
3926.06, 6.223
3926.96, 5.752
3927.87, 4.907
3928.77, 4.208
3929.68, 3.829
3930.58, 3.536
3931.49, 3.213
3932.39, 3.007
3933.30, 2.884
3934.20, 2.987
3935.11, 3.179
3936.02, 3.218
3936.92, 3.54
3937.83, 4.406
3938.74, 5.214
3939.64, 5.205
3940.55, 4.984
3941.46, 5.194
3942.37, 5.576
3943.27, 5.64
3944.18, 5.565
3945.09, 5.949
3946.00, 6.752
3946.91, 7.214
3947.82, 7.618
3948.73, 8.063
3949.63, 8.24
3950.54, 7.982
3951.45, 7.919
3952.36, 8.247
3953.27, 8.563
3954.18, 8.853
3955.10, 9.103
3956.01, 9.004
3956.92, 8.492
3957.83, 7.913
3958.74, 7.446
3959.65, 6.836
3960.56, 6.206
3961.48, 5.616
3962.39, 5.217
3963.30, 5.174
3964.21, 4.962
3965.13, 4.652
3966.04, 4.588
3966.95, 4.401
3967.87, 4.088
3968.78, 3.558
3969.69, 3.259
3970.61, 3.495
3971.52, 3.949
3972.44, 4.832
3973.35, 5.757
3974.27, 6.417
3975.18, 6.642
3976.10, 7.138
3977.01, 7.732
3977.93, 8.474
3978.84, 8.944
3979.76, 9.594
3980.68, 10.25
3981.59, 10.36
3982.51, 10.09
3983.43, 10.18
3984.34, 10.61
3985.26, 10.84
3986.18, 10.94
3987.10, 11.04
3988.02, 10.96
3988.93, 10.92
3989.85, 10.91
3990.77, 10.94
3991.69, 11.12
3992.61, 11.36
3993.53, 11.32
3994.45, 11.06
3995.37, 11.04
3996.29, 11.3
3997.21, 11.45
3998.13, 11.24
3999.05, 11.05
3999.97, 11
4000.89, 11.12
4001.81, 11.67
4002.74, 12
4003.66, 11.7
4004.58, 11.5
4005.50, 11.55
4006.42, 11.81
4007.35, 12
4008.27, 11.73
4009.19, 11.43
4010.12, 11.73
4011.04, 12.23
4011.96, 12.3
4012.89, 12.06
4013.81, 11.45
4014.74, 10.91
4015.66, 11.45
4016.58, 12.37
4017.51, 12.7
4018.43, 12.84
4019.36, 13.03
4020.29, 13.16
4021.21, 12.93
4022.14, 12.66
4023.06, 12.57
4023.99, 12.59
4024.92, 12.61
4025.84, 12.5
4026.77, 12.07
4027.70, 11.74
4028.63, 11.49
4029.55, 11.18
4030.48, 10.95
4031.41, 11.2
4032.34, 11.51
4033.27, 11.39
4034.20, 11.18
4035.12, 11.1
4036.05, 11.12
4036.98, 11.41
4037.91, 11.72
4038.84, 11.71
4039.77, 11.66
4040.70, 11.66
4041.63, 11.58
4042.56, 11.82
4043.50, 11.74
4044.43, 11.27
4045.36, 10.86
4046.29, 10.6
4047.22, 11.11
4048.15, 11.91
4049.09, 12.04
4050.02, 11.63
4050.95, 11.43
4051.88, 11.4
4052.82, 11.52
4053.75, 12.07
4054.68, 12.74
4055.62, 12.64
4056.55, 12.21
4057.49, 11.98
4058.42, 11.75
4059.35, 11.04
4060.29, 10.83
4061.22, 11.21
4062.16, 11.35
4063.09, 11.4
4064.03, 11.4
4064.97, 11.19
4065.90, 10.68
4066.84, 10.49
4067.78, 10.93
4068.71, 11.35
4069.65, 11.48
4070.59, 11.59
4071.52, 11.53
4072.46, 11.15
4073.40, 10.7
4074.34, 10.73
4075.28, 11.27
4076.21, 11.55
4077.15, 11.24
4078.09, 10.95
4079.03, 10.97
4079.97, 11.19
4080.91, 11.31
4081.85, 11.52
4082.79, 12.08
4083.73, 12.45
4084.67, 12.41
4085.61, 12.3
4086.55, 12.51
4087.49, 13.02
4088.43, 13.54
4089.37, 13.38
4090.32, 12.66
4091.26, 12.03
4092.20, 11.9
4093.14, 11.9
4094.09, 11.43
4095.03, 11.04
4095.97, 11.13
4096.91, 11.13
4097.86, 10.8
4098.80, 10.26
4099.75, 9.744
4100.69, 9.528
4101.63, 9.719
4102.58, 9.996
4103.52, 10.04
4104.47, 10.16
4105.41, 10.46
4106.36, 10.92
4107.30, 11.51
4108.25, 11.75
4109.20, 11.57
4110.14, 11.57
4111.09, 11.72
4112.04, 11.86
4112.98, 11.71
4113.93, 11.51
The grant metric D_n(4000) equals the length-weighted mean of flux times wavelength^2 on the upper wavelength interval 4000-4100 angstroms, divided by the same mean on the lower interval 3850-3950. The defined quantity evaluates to 2.0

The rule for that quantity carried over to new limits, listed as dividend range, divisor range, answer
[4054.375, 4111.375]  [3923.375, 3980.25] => 2.06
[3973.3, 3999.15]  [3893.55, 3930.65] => 1.43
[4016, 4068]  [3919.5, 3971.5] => 2.13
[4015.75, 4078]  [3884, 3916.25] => 1.67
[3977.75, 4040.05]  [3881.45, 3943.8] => 1.86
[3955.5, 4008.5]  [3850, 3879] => 1.66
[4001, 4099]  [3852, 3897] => 2.13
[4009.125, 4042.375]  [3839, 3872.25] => 2.38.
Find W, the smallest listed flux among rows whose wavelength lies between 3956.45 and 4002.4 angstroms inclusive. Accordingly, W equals 3.259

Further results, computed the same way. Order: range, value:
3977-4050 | 7.732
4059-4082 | 10.49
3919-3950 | 2.884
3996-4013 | 11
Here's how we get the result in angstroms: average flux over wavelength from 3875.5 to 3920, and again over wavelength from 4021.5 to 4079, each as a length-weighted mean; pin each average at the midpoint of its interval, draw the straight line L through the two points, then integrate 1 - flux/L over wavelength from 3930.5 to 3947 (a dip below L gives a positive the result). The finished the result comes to 7.47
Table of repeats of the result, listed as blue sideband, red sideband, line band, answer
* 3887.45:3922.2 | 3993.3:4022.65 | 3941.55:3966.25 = 6.9 angstroms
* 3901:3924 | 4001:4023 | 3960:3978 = 8.7 angstroms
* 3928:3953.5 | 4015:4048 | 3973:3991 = -2.3 angstroms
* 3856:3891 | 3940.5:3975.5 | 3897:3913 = -4.8 angstroms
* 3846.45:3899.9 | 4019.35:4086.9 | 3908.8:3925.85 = -0.7 angstroms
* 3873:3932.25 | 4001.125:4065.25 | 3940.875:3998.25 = 9.1 angstroms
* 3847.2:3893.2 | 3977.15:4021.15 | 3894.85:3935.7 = 4.4 angstroms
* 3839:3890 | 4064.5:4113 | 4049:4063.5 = -1.7 angstroms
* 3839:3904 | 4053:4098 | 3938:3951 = 2.7 angstroms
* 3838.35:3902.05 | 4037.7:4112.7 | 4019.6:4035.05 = -2.8 angstroms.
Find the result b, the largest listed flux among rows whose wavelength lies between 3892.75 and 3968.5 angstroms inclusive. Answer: 9.103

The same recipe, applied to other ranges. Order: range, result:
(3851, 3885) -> 6.256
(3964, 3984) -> 10.36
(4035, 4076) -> 12.74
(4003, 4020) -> 13.03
